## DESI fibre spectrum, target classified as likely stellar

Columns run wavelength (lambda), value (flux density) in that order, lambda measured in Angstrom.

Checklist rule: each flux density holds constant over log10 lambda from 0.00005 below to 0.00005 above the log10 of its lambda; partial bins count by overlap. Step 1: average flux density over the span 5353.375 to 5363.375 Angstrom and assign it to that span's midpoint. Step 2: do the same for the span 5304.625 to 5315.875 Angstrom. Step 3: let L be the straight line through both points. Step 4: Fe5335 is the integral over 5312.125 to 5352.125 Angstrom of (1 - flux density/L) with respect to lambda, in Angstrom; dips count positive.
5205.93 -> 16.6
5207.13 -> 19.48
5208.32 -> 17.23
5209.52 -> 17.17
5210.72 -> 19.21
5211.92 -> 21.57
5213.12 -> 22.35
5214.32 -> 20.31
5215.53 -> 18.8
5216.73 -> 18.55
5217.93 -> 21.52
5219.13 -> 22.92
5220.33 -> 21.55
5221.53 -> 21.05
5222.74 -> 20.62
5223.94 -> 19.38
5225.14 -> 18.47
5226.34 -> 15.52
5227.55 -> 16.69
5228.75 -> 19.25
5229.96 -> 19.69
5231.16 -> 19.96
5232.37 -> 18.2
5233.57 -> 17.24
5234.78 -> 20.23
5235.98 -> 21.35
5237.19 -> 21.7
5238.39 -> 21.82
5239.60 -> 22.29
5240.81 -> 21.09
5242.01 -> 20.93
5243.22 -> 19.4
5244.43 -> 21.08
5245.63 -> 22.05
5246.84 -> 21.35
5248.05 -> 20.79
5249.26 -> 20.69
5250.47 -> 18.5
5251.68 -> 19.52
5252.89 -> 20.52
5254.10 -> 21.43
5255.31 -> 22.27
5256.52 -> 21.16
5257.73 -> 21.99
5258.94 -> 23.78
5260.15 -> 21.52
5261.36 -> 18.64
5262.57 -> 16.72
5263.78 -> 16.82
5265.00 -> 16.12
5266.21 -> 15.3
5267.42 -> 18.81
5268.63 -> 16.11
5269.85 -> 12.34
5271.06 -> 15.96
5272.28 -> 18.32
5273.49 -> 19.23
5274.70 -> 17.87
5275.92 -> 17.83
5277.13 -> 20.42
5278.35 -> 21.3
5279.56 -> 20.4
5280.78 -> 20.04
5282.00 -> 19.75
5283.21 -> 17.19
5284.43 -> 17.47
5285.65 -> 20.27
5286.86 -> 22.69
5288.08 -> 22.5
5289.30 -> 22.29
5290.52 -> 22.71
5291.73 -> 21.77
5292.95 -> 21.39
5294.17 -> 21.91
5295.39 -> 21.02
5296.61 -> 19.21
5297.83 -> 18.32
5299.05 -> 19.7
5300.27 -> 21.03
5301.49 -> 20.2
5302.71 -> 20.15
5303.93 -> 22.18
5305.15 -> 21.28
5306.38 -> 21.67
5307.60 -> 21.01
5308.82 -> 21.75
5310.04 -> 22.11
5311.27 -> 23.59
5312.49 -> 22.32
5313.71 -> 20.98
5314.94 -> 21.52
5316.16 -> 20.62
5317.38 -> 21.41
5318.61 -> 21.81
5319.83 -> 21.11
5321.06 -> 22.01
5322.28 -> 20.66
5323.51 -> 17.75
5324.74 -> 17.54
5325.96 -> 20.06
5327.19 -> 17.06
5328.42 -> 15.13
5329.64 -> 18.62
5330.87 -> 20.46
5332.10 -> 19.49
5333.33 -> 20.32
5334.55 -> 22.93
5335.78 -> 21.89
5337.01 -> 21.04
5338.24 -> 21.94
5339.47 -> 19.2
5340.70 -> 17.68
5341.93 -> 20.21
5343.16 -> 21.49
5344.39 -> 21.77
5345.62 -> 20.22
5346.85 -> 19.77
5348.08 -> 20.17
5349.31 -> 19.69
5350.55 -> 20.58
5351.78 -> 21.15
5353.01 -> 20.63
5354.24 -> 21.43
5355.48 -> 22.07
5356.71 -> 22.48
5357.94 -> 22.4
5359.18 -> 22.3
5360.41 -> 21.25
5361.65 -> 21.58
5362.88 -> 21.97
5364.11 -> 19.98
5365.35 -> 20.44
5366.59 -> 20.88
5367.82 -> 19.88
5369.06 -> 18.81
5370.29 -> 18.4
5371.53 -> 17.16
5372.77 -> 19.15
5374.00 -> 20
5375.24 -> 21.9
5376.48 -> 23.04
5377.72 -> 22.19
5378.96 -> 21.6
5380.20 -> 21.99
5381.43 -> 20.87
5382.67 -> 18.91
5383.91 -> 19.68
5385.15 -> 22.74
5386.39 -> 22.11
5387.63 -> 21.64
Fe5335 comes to 2.9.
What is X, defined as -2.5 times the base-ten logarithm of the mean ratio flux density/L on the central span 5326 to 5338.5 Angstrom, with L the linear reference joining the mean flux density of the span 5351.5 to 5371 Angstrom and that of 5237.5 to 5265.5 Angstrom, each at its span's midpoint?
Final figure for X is 0.05 mag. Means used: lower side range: 20.5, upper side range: 21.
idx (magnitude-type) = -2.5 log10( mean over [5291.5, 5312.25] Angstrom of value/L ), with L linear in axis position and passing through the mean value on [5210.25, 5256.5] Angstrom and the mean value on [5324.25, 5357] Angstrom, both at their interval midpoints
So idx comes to -0.05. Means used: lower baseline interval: 20.3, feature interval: 21.1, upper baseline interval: 20.2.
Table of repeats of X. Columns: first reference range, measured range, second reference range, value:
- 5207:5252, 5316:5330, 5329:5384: 0.06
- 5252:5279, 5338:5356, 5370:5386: -0.02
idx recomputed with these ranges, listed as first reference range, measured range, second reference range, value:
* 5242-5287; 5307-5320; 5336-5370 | -0.08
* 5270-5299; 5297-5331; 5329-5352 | -0.01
